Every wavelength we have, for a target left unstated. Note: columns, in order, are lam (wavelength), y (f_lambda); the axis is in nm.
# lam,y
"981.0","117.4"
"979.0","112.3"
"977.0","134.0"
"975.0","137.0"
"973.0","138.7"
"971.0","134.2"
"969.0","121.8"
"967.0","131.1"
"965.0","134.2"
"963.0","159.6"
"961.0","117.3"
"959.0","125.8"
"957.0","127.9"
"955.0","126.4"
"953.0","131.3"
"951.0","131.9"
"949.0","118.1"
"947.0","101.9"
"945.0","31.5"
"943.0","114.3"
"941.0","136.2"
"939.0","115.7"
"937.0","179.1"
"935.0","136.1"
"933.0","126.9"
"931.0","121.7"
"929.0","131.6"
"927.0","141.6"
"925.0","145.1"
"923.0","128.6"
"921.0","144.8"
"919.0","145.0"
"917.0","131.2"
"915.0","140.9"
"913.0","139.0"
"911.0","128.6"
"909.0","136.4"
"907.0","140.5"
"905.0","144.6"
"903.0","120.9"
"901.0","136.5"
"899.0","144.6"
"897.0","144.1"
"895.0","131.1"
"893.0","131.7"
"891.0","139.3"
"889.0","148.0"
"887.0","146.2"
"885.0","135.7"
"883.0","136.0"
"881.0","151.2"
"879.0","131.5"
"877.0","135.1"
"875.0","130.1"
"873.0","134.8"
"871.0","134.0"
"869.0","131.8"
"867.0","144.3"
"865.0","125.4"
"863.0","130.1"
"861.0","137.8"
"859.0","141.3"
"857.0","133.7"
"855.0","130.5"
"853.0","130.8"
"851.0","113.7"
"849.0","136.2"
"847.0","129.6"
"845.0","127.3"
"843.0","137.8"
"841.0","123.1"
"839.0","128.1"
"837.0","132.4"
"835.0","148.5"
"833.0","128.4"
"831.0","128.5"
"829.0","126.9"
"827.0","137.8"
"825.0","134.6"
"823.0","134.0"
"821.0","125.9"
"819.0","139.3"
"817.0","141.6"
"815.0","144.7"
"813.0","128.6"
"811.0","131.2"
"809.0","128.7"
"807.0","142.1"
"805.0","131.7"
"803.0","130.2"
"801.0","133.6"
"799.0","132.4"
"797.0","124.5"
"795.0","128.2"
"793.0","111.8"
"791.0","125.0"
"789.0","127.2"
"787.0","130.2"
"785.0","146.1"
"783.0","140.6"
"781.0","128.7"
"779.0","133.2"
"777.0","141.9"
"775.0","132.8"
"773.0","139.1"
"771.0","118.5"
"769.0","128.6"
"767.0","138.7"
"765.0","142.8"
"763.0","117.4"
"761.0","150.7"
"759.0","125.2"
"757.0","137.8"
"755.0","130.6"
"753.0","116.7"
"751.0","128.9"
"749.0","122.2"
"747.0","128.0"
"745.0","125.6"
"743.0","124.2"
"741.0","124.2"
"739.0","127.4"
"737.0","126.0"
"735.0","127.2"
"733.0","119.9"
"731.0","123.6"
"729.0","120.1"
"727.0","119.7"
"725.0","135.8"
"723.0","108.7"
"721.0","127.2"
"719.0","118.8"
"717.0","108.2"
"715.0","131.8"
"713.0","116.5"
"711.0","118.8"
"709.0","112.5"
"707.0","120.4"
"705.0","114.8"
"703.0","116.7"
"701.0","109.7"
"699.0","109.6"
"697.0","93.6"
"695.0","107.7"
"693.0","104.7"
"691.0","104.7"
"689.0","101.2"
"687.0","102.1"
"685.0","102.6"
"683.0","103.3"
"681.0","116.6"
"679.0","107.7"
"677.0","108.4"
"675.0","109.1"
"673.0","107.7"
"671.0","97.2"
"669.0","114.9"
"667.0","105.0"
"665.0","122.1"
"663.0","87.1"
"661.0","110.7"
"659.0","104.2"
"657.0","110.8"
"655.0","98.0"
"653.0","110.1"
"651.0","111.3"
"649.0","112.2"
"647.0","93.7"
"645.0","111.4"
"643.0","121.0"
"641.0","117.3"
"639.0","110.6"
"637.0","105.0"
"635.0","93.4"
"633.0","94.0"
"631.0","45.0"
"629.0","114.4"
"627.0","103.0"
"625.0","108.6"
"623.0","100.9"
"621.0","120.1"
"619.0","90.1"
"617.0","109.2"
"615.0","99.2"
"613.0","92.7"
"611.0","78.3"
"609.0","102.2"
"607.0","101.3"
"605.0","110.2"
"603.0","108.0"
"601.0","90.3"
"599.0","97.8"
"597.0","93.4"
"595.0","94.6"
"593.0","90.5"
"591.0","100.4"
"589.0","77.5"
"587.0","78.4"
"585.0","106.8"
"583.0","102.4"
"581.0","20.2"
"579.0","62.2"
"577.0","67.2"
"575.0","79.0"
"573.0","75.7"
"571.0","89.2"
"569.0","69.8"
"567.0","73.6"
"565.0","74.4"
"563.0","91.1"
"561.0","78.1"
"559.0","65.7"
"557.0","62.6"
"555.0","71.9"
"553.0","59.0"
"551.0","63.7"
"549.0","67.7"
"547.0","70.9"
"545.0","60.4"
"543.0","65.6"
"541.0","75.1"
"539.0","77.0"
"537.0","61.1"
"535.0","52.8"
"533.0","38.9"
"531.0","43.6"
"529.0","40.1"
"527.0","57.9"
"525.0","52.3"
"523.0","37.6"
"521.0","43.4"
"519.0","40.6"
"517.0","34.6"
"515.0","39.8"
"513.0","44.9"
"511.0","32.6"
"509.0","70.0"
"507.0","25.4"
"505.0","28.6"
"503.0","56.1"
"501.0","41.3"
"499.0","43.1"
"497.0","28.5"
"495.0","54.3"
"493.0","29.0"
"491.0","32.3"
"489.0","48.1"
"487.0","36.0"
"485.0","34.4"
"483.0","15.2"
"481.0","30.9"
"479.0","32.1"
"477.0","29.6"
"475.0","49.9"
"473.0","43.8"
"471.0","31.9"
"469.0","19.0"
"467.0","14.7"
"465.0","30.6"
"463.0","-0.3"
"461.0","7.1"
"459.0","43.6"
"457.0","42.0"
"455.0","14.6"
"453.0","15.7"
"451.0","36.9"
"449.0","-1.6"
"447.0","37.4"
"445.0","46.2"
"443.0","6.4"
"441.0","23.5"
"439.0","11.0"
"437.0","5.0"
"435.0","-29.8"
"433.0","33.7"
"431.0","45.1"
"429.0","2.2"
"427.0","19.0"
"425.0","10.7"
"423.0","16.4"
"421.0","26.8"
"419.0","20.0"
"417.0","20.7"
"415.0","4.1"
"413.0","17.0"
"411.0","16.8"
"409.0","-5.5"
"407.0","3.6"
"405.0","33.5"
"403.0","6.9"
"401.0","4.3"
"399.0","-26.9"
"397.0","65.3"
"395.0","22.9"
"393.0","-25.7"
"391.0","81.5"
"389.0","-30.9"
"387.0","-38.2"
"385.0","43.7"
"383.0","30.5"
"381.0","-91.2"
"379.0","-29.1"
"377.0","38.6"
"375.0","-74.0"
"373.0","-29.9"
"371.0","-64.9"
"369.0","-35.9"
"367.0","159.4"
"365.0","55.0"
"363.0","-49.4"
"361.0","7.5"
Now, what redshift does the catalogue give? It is 0.346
